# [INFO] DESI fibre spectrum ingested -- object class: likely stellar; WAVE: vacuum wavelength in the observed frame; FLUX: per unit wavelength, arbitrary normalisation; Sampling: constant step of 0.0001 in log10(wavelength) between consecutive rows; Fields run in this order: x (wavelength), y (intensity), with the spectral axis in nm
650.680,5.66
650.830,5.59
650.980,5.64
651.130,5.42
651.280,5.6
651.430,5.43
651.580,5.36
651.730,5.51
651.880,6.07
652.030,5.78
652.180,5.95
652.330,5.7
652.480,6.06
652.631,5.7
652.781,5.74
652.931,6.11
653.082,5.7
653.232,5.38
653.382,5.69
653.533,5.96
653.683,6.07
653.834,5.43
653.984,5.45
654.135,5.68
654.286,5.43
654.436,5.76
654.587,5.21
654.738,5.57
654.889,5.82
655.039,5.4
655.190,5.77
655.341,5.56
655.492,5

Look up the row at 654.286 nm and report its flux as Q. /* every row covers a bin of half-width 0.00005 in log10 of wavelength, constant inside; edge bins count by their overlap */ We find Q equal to 5.43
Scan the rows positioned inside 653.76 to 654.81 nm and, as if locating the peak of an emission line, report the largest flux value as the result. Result 5.76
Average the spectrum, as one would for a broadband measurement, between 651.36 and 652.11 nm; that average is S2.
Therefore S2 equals 5.64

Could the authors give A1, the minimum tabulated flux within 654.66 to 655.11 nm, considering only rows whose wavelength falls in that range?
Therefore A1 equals 5.4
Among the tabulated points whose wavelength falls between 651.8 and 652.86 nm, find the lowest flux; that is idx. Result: 5.7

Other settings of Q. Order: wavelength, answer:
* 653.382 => 5.69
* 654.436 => 5.76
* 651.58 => 5.36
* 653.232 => 5.38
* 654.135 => 5.68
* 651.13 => 5.42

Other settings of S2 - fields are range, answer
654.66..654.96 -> 5.68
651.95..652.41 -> 5.82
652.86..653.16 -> 5.89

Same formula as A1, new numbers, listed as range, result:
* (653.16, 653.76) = 5.38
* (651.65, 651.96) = 5.51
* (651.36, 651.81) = 5.36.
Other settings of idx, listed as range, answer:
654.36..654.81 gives 5.21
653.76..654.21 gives 5.43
